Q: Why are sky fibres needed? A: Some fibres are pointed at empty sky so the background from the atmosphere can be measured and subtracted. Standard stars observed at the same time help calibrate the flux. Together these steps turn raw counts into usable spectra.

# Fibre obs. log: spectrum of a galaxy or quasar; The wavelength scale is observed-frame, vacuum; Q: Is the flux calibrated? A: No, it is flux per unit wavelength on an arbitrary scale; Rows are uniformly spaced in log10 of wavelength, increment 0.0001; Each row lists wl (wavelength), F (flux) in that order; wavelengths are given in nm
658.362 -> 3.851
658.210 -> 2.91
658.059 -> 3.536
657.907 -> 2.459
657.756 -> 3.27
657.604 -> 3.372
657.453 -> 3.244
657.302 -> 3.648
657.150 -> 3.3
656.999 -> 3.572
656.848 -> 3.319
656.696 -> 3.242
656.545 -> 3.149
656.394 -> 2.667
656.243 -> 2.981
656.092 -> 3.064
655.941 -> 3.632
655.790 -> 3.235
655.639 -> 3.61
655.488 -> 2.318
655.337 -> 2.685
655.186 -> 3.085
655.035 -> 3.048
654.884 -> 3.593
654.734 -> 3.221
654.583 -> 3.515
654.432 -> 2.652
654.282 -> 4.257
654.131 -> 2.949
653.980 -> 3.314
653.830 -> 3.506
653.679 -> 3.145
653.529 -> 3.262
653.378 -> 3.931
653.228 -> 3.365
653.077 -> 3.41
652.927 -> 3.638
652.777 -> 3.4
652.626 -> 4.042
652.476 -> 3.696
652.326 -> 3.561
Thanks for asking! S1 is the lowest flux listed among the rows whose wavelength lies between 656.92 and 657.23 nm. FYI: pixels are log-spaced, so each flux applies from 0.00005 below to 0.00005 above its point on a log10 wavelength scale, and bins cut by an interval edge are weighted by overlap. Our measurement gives 3.3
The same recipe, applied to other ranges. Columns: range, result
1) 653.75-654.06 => 3.314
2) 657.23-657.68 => 3.244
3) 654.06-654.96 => 2.652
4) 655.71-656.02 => 3.235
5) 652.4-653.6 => 3.262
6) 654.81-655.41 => 2.685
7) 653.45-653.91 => 3.145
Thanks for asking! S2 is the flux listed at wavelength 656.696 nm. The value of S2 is 3.242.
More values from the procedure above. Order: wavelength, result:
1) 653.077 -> 3.41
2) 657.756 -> 3.27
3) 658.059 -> 3.536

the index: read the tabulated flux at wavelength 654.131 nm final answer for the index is 2.949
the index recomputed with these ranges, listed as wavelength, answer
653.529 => 3.262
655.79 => 3.235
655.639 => 3.61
